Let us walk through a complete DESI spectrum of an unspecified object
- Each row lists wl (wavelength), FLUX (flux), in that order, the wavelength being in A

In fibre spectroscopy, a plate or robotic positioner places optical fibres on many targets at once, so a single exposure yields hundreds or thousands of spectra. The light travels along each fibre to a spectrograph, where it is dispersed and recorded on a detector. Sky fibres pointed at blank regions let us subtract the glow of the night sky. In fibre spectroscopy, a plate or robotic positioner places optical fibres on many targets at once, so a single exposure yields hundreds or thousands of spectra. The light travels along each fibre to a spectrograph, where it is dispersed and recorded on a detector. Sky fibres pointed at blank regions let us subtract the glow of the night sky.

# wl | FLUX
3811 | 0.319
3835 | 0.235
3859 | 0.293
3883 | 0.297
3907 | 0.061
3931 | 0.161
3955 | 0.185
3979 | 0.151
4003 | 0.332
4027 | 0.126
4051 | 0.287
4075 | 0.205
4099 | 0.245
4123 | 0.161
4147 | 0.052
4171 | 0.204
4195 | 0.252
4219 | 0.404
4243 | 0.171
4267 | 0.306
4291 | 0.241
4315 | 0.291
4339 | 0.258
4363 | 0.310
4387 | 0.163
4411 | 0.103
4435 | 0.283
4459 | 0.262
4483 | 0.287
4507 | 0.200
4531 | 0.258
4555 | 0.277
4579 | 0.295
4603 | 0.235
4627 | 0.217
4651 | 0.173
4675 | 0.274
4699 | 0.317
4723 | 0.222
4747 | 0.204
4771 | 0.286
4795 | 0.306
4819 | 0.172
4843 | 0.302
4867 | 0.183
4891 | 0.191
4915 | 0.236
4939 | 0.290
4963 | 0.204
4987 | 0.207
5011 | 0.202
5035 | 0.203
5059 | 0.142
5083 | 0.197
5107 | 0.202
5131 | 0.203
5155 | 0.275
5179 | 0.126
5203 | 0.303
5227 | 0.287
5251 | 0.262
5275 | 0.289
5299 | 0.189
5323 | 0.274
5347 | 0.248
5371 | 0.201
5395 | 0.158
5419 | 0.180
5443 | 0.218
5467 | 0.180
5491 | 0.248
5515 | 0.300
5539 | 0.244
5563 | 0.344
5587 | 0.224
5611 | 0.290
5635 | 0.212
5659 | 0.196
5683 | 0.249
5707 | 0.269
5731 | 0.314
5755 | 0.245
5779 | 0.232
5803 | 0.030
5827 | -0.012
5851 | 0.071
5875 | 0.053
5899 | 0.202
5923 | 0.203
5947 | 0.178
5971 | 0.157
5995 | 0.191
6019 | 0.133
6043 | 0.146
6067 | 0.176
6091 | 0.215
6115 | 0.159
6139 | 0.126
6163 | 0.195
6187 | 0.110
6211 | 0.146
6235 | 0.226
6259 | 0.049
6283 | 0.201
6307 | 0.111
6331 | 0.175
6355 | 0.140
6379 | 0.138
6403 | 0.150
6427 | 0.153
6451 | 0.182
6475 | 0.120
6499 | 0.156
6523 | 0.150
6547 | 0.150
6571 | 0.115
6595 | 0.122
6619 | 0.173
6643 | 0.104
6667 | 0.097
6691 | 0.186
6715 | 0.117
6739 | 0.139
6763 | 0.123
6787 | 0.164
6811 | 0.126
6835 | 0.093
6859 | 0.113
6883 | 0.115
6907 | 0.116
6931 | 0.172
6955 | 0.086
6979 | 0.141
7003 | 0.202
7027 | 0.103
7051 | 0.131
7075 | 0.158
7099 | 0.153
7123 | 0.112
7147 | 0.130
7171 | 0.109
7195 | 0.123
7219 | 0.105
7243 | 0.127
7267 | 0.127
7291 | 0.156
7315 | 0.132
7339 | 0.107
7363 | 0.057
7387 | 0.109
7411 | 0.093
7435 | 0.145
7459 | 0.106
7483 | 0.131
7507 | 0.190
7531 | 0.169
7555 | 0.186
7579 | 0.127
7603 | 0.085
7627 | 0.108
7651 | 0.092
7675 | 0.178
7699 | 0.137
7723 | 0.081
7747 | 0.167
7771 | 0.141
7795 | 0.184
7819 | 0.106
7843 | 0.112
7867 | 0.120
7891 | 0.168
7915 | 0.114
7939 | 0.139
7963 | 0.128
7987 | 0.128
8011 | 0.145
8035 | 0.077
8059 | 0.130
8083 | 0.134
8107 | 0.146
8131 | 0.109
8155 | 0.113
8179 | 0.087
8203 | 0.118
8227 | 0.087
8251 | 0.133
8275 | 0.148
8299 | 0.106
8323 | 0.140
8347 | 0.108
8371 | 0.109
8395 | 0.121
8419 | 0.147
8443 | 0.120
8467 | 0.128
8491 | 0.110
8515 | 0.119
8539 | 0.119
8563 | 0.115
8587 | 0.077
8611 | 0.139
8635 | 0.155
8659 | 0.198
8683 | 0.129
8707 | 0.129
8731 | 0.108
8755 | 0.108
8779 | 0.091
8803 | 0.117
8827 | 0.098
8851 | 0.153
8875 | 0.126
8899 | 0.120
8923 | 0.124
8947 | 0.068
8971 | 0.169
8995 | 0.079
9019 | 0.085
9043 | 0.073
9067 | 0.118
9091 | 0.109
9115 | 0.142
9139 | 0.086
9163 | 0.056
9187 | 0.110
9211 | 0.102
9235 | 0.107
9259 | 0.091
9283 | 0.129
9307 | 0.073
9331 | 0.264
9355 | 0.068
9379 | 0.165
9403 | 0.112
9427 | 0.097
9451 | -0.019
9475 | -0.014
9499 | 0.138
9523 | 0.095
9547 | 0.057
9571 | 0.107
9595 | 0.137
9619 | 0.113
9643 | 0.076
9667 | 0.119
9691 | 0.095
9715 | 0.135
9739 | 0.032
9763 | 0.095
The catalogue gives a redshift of 0.557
